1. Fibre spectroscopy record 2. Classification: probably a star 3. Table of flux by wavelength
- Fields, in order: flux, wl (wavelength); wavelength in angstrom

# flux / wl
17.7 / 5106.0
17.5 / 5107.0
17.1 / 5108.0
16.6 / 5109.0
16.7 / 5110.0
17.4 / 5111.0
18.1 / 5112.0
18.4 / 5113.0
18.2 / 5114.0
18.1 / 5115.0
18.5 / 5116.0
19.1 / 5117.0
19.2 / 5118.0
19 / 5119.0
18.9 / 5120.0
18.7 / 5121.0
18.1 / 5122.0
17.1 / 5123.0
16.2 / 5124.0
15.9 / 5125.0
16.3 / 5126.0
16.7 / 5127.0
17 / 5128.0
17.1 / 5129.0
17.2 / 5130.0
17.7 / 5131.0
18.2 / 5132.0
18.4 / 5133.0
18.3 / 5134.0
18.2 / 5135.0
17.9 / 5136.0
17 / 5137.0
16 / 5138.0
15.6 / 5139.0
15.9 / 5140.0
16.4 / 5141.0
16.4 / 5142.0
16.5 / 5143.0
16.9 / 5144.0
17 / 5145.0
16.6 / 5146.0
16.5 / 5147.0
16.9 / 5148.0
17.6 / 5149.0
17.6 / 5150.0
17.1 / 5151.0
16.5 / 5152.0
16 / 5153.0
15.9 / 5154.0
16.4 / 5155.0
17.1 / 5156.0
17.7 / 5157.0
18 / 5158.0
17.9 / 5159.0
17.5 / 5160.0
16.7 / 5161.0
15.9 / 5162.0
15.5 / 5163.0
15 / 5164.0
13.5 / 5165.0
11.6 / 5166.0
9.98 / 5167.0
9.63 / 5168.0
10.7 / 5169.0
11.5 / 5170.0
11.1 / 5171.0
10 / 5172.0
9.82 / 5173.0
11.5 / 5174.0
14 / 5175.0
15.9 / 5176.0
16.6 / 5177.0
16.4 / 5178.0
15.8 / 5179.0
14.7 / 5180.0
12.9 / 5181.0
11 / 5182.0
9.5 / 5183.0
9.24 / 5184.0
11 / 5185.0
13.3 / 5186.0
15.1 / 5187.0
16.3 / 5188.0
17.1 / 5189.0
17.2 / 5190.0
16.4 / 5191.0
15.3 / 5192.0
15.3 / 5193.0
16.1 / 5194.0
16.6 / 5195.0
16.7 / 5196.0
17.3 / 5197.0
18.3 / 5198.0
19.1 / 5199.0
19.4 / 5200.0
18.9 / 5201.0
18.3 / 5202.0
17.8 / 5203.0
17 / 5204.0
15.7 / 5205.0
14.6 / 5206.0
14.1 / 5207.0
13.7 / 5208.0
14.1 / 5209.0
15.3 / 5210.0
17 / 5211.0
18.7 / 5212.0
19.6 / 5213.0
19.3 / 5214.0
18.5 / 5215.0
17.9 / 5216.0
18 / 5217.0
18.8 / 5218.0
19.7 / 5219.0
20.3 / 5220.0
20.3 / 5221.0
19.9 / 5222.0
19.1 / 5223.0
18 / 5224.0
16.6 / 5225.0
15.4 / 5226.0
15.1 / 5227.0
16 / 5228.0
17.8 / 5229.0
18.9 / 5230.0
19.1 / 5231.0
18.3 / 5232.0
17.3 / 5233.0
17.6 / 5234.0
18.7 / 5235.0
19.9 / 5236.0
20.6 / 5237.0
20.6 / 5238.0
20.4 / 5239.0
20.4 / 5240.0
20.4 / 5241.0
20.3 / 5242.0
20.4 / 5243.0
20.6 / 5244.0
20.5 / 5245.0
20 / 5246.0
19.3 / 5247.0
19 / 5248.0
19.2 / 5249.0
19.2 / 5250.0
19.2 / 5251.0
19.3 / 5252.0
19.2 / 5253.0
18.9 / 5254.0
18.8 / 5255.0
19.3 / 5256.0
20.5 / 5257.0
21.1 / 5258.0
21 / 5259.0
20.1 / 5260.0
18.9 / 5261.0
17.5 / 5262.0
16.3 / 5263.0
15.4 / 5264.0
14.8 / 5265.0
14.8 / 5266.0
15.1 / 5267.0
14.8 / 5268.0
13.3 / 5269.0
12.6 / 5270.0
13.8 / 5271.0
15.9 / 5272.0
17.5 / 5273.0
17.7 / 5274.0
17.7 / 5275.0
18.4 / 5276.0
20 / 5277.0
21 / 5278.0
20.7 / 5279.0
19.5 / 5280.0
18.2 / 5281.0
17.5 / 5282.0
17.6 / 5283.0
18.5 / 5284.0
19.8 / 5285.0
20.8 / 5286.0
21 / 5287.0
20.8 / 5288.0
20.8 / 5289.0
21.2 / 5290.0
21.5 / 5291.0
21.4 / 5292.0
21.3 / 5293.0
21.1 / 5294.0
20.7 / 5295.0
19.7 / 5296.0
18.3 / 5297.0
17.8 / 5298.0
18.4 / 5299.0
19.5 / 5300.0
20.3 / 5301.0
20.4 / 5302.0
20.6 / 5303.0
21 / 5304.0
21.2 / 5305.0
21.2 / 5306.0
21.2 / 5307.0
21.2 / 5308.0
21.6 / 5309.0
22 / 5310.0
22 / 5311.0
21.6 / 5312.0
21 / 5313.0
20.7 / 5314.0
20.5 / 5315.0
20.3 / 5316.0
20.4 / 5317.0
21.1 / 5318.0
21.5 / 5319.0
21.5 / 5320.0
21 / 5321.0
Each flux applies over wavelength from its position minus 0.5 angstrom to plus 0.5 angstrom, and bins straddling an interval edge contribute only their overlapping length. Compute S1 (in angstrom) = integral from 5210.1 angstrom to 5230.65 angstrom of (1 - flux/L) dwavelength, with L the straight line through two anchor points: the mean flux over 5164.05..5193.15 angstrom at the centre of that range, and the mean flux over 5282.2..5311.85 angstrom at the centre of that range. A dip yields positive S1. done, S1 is -3.23 angstrom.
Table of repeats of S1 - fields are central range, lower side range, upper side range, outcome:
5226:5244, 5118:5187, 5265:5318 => -1.1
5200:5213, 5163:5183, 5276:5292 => -1.4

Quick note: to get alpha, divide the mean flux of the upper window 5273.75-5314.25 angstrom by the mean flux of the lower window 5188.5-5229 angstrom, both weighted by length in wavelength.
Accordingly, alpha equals 1.17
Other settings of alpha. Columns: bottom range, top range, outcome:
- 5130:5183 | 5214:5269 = 1.21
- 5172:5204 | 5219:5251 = 1.25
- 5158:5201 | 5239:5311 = 1.32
